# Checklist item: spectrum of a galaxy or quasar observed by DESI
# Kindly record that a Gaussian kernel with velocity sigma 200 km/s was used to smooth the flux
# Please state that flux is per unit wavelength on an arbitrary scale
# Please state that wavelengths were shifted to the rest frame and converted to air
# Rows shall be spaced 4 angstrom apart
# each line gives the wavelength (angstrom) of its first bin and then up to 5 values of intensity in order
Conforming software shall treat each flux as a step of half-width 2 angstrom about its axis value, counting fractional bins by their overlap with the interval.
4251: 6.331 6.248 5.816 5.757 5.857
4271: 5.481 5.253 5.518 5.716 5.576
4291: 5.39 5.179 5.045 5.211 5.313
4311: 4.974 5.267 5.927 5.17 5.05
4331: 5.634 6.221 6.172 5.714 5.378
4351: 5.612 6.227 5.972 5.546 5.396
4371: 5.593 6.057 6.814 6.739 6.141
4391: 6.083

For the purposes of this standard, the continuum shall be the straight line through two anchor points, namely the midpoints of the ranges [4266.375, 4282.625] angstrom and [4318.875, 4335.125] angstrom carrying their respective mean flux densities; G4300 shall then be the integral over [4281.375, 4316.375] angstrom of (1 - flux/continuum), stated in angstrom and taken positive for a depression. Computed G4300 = 1.35 angstrom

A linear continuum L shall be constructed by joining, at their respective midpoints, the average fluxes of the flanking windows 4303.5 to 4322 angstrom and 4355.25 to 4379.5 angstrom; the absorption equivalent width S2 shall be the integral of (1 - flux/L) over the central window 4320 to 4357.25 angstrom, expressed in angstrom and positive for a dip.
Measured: -0.68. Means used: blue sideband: 5.35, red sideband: 5.86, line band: 5.69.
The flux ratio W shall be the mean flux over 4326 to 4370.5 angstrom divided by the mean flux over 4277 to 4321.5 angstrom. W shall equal 1.1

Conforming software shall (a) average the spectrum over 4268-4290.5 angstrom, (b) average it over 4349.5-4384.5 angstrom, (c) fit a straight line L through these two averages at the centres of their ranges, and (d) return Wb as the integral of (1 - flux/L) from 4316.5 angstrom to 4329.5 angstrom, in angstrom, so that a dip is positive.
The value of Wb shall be 0.8 angstrom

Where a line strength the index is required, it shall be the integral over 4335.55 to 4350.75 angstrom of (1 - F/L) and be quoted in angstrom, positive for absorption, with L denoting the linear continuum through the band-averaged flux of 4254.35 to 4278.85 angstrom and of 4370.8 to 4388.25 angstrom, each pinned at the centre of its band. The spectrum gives 0.9 angstrom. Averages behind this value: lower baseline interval 5.69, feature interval 5.78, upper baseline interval 6.34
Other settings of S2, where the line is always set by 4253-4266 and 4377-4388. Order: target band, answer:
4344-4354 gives 1.3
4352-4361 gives 0.6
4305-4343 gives 4.5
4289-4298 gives 1.3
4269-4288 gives 1.7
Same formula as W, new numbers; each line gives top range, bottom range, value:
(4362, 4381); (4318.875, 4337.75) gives 1.06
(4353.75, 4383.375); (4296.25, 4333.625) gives 1.13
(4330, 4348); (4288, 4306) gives 1.12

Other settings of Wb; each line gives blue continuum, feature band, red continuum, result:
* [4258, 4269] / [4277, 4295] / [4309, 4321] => 0.4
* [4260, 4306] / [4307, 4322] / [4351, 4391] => 0.8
